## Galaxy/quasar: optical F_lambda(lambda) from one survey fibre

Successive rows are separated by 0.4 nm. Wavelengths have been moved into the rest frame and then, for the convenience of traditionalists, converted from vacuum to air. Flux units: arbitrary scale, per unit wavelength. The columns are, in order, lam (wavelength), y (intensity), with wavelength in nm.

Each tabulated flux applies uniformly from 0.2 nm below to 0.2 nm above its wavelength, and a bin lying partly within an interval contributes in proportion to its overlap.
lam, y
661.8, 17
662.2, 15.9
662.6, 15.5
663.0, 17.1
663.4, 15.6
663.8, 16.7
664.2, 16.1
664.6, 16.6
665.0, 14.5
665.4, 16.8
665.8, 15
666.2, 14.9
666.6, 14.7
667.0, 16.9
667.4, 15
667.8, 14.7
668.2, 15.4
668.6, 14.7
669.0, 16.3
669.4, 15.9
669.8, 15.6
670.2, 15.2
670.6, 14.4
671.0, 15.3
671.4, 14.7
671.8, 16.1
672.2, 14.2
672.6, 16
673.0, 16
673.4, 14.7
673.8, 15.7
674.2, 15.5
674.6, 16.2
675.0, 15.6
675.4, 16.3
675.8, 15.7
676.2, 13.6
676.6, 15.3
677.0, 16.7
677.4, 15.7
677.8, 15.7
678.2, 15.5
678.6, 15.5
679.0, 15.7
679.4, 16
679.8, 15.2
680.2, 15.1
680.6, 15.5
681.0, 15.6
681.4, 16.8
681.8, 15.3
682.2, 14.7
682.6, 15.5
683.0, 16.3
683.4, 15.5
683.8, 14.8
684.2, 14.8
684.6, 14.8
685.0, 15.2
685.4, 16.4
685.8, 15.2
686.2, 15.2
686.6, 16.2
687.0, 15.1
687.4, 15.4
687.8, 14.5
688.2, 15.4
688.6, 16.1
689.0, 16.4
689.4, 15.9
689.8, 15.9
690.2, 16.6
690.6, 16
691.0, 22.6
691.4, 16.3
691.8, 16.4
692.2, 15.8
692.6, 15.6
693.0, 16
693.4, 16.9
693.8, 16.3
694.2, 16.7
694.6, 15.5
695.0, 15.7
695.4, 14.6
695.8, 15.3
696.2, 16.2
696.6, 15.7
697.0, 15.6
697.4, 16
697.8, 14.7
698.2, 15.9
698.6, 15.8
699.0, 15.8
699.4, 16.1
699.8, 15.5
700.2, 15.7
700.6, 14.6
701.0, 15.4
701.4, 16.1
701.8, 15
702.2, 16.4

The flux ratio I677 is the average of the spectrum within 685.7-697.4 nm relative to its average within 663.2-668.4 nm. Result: 1.03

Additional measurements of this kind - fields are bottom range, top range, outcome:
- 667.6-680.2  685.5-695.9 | 1.04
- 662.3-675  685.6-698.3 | 1.03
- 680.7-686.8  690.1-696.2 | 1.06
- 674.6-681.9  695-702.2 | 1.00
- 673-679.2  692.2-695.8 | 1.02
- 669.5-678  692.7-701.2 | 1.02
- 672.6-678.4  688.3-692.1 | 1.08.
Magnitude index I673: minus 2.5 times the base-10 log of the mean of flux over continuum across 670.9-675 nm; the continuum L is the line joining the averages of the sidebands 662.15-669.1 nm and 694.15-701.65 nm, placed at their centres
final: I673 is 0.01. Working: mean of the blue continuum 15.7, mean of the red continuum 15.6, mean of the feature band 15.5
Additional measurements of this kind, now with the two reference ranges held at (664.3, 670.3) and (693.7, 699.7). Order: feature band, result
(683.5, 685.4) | 0.04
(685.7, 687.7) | 0.02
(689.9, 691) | -0.11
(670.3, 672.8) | 0.03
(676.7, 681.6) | -0.01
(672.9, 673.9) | 0.01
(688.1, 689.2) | -0.03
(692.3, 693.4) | -0.02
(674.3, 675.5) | -0.03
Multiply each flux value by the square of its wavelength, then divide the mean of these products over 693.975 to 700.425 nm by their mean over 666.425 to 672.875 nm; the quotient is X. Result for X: 1.1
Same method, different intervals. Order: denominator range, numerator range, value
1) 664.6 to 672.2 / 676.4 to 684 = 1.05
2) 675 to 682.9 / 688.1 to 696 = 1.09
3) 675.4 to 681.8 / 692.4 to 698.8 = 1.06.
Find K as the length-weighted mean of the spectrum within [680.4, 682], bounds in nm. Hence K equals 15.8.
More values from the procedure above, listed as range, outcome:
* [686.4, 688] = 15.3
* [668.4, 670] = 15.6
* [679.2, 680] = 15.6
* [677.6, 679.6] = 15.7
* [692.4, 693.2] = 15.8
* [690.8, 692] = 18.4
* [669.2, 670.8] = 15.3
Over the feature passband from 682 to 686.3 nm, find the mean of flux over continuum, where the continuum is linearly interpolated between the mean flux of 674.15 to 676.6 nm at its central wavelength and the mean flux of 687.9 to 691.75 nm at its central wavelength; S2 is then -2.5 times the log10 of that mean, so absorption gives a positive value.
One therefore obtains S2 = 0.06 mag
